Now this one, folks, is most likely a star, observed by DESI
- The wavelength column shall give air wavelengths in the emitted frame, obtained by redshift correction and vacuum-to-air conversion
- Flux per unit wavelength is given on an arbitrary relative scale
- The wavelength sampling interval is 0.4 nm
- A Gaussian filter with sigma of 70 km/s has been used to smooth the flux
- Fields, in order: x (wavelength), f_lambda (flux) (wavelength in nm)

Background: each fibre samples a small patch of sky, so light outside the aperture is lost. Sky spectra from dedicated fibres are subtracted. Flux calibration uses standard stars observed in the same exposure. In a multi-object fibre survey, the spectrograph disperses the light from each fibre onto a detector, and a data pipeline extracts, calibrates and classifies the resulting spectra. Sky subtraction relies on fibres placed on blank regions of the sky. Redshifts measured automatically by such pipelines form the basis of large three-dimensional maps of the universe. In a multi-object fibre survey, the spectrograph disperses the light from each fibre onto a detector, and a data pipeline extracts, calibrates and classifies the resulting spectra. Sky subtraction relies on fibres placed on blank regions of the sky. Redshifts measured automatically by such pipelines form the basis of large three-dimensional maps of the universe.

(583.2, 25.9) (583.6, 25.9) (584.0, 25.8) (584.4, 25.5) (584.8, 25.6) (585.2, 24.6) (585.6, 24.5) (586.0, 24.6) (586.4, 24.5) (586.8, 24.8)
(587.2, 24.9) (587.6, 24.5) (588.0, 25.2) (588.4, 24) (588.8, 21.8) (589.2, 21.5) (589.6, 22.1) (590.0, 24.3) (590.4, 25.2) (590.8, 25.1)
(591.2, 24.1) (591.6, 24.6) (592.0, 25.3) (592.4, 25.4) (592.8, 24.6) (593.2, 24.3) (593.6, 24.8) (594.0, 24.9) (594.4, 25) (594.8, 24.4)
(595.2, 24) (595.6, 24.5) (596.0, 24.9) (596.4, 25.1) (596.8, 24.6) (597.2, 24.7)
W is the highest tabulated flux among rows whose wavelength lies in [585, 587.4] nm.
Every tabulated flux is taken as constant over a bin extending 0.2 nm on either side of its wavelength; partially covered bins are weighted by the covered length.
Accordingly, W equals 24.9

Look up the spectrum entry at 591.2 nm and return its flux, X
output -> 24.1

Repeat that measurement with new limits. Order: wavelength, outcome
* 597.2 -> 24.7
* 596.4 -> 25.1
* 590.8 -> 25.1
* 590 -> 24.3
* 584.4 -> 25.5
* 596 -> 24.9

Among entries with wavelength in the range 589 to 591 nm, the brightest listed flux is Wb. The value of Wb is 25.2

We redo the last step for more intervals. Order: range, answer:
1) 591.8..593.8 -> 25.4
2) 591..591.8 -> 24.6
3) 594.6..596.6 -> 25.1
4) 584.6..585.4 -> 25.6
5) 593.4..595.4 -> 25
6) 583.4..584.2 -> 25.9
